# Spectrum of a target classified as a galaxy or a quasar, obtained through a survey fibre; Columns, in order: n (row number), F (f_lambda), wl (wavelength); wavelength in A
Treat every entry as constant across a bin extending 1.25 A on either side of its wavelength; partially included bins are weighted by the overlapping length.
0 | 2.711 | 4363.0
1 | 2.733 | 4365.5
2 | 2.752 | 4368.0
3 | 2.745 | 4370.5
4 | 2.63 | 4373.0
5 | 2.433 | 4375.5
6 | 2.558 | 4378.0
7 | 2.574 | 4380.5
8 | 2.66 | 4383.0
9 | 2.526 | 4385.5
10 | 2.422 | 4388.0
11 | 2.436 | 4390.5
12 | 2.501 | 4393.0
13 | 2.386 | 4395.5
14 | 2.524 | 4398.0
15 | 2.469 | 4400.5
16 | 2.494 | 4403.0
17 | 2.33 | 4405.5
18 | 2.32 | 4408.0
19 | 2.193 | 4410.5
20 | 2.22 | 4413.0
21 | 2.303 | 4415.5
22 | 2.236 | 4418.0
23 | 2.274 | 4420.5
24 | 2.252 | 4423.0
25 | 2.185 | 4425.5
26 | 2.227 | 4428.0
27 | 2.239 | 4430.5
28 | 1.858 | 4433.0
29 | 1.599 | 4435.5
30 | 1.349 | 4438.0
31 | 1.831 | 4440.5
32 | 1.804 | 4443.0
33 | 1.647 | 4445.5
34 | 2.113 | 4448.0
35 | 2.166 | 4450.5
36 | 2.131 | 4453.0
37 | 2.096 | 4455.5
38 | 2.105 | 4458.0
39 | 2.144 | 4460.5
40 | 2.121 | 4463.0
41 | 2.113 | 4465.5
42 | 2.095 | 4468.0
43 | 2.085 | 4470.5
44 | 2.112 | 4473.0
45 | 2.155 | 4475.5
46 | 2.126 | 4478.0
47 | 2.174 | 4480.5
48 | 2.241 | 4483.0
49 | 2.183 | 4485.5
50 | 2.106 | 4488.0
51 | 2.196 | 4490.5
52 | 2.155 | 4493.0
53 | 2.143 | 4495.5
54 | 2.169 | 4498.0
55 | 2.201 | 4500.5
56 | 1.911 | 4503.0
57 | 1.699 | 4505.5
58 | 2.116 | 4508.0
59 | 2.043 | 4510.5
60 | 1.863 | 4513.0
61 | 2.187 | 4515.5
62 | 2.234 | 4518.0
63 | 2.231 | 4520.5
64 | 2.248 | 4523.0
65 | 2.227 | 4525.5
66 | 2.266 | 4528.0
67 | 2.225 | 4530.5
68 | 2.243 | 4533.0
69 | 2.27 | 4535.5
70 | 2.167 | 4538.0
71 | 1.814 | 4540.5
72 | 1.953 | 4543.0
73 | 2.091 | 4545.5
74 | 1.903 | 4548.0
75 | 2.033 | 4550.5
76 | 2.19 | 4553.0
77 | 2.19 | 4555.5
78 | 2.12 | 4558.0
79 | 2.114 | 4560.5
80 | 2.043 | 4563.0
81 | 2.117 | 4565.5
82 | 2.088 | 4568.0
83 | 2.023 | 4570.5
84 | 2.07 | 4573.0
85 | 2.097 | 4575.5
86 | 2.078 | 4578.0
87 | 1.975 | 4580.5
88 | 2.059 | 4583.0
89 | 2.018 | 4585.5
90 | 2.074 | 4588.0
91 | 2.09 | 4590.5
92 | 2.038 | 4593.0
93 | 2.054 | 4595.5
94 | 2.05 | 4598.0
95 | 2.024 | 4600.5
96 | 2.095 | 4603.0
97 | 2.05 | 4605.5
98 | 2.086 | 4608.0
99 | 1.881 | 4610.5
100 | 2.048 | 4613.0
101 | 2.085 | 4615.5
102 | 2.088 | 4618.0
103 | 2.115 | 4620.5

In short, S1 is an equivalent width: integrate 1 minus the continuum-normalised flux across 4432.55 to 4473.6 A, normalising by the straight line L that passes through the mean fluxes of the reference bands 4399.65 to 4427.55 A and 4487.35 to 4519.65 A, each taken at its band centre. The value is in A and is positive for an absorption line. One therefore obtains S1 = 4.4 A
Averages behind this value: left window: 2.29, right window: 2.08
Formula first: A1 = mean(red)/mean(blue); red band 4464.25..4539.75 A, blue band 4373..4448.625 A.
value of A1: 0.95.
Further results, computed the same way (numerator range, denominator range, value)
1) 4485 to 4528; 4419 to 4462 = 1.06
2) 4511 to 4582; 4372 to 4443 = 0.93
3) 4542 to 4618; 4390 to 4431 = 0.88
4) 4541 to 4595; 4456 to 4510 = 0.98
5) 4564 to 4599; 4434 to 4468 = 1.06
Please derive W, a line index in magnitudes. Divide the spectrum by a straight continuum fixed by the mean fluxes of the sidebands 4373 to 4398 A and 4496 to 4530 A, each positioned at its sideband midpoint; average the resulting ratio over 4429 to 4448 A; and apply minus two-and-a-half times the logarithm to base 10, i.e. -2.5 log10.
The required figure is 0.29 mag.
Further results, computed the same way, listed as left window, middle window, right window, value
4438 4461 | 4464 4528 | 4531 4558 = -0.05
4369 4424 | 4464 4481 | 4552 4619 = 0.08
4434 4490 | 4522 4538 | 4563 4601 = -0.10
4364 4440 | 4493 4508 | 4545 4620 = 0.08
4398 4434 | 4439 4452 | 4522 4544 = 0.18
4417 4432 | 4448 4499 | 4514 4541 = 0.04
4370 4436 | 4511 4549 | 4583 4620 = 0.02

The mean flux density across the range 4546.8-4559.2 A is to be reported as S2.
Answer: 2.09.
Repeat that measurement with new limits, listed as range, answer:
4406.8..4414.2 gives 2.24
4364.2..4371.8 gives 2.74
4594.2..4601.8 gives 2.04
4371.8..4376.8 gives 2.53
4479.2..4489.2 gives 2.18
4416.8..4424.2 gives 2.25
